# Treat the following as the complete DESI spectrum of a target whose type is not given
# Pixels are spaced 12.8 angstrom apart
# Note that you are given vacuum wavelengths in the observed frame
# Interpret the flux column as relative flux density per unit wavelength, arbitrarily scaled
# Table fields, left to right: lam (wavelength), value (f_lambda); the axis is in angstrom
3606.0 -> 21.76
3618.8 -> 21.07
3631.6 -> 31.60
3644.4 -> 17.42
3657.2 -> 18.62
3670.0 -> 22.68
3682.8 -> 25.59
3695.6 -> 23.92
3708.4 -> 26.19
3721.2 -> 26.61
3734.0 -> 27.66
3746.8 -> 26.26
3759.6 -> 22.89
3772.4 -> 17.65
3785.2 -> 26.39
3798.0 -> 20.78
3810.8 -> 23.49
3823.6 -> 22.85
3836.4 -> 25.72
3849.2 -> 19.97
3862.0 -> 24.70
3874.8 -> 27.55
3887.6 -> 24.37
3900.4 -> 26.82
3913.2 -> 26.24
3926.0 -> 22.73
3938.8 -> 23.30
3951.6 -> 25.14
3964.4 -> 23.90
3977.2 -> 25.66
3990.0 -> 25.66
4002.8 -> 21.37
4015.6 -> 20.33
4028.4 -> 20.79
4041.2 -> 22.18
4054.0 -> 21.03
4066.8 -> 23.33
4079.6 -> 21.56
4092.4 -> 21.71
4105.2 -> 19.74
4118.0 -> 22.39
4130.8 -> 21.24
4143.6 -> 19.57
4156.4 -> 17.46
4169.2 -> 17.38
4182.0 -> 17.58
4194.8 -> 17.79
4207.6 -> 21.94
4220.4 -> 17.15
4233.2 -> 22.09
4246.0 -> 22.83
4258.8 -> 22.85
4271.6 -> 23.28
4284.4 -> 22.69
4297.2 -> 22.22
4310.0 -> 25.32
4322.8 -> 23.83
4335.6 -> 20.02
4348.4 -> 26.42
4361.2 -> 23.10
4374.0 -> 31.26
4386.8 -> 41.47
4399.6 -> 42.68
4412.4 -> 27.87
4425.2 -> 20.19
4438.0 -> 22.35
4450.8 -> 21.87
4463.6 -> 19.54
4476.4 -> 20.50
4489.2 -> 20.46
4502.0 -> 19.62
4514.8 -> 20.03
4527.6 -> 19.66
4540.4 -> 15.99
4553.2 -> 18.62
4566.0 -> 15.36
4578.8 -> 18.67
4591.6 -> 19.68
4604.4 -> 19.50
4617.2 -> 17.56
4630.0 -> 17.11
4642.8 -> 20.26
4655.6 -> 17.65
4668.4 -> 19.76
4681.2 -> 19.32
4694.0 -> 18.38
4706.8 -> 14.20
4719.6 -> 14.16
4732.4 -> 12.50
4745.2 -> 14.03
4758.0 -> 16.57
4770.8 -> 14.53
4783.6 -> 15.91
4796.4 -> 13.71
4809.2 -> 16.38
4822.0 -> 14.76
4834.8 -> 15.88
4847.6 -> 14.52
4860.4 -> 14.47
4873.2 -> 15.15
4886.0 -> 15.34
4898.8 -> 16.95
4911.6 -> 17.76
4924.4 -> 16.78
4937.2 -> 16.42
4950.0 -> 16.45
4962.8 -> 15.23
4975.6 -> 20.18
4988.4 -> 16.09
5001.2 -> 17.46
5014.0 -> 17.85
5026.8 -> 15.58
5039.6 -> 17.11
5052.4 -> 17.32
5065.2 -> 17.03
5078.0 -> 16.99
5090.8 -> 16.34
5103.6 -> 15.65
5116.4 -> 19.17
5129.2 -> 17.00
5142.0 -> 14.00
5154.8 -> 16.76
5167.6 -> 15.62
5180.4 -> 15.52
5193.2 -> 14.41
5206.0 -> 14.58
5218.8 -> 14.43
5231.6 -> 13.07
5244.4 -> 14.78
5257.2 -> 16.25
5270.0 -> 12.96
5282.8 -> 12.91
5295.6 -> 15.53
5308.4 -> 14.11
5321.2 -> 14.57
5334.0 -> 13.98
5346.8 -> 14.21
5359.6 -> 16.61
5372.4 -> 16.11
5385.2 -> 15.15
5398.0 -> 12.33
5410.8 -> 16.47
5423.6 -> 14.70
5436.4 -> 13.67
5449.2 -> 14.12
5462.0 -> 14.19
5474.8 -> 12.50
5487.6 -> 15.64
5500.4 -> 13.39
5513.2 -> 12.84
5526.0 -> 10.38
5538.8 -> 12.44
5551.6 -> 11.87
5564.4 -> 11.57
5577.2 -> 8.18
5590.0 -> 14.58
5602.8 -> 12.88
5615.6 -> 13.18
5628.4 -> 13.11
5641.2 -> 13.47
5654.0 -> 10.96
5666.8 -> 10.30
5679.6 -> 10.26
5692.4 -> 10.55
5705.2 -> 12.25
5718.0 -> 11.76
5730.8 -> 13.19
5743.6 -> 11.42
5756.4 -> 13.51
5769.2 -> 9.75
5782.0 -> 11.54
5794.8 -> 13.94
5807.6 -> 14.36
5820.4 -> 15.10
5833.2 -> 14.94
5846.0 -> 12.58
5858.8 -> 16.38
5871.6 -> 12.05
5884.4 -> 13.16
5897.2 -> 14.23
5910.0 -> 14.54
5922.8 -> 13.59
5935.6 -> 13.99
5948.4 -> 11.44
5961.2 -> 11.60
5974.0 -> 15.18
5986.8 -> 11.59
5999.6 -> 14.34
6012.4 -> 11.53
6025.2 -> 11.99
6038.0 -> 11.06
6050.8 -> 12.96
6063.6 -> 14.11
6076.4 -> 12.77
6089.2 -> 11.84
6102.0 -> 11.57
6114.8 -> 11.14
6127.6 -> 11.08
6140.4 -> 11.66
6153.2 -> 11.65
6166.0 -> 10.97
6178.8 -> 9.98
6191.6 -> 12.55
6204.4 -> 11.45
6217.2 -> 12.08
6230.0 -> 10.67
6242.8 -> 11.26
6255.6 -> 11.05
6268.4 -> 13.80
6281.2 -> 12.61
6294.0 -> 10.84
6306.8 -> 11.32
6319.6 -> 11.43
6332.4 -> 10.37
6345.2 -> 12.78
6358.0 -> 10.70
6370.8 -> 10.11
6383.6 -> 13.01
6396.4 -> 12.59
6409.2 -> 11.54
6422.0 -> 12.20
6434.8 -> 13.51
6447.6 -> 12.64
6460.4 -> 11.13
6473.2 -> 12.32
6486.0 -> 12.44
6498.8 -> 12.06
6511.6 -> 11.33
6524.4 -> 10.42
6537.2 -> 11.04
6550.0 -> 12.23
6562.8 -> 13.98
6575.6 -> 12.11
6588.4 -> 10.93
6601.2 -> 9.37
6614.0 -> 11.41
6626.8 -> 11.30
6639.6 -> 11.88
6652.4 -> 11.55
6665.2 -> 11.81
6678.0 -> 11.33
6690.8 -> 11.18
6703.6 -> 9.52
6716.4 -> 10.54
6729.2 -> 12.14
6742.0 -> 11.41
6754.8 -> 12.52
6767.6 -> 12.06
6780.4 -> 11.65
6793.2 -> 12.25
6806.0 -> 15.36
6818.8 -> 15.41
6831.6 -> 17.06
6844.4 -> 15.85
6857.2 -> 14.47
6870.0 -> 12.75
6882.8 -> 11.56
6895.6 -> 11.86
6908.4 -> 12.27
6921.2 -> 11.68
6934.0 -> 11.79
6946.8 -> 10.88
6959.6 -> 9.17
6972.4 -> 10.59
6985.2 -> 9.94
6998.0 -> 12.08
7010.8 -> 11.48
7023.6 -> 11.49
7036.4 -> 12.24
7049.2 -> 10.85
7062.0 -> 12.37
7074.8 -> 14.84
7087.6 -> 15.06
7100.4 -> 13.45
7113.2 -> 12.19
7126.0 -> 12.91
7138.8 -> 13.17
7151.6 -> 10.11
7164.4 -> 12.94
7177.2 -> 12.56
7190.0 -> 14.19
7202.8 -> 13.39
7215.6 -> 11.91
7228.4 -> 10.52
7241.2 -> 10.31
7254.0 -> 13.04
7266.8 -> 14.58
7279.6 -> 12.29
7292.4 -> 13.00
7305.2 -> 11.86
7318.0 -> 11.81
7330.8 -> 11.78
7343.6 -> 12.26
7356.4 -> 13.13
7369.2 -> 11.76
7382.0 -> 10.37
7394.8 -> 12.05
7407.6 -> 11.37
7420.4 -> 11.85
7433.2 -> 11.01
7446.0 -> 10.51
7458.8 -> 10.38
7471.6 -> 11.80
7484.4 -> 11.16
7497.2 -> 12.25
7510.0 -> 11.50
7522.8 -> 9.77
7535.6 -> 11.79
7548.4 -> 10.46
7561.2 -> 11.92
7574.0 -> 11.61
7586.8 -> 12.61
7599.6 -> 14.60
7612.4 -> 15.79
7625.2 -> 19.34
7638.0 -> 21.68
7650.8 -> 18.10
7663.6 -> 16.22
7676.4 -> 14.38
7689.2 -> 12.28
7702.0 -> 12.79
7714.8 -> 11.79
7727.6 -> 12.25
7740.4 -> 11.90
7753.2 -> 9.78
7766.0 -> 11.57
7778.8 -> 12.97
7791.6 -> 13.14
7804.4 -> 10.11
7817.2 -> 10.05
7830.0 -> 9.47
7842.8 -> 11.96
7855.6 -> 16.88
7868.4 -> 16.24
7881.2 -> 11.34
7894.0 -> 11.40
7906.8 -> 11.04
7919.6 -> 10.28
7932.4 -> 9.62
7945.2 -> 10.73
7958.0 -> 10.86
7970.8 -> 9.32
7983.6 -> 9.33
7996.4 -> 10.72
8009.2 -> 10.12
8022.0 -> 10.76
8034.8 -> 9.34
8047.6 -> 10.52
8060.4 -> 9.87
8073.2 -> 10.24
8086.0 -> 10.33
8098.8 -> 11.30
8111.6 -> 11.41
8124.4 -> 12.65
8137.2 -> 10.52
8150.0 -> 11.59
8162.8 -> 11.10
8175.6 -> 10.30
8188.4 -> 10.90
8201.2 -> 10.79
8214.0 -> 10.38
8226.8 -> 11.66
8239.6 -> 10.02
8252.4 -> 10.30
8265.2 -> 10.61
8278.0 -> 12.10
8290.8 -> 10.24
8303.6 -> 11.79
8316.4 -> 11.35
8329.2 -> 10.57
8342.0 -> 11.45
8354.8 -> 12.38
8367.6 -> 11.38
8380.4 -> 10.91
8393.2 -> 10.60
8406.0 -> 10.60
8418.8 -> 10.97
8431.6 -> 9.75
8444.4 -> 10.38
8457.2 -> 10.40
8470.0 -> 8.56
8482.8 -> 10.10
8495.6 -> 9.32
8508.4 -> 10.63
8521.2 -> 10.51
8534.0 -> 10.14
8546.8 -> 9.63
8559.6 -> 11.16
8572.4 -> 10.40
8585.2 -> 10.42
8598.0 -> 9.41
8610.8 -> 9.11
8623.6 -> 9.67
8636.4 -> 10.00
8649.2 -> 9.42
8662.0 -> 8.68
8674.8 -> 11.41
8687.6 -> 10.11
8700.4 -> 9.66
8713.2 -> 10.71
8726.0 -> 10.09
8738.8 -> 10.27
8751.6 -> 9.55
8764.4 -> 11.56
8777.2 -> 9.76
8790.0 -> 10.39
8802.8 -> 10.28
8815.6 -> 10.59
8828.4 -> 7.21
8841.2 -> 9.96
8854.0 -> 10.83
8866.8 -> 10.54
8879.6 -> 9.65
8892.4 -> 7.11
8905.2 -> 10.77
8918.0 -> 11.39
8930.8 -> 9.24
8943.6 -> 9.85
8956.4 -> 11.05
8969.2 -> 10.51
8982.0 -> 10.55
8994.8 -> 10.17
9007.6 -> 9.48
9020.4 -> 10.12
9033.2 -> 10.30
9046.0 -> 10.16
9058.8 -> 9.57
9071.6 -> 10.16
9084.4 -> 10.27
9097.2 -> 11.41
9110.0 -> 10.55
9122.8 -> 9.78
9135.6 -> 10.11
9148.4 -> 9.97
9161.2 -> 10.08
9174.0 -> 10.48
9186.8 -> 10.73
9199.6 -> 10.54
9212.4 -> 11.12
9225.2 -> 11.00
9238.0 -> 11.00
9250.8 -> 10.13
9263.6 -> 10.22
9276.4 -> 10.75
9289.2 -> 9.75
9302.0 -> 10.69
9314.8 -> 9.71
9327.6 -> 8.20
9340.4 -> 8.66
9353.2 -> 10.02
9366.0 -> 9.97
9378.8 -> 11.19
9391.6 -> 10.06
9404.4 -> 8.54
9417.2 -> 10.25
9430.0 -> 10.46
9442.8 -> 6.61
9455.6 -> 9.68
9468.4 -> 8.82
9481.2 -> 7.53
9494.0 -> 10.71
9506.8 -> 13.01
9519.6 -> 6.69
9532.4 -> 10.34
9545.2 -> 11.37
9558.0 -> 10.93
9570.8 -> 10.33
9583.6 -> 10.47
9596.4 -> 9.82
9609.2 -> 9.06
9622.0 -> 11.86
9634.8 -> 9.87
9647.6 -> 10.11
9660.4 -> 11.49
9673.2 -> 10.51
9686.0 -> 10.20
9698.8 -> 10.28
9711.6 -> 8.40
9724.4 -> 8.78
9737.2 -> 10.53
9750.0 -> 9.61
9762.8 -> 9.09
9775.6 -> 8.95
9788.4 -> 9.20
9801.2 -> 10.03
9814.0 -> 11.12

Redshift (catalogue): 0.570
